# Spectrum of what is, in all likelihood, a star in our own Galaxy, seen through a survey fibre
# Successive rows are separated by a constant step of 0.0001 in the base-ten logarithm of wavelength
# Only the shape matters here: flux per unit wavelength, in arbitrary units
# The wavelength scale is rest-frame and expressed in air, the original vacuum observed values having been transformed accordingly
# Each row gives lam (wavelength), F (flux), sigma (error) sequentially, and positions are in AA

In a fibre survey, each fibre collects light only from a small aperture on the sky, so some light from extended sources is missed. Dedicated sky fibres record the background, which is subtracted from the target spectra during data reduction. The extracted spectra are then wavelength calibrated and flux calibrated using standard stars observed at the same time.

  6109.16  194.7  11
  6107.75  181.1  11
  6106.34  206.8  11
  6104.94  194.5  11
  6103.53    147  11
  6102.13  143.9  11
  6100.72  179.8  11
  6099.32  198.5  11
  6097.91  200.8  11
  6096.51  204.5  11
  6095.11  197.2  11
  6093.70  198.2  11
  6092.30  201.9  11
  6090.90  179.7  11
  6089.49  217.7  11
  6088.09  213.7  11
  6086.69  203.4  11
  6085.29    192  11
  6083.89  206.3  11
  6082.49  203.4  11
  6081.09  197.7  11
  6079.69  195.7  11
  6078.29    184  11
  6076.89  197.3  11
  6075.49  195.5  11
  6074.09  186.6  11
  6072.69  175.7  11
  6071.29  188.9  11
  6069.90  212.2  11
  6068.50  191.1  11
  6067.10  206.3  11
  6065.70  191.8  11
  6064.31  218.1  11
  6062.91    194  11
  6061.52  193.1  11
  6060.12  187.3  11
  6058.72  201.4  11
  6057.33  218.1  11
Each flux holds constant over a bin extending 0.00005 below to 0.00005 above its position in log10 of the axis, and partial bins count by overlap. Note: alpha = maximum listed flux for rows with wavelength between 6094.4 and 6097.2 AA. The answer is 204.5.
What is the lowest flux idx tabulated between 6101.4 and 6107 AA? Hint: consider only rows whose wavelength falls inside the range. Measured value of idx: 143.9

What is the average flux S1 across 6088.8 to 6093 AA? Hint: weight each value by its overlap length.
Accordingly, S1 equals 200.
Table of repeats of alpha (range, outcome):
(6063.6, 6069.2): 218.1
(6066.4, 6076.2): 212.2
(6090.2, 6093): 201.9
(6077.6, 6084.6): 206.3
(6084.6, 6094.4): 217.7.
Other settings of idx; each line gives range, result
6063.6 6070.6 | 191.1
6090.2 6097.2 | 179.7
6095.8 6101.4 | 179.8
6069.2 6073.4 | 175.7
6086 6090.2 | 203.4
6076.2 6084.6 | 184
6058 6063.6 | 187.3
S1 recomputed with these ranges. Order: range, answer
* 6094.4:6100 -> 200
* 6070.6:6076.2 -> 187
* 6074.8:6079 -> 192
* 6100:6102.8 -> 162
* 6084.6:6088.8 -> 203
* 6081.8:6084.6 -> 205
